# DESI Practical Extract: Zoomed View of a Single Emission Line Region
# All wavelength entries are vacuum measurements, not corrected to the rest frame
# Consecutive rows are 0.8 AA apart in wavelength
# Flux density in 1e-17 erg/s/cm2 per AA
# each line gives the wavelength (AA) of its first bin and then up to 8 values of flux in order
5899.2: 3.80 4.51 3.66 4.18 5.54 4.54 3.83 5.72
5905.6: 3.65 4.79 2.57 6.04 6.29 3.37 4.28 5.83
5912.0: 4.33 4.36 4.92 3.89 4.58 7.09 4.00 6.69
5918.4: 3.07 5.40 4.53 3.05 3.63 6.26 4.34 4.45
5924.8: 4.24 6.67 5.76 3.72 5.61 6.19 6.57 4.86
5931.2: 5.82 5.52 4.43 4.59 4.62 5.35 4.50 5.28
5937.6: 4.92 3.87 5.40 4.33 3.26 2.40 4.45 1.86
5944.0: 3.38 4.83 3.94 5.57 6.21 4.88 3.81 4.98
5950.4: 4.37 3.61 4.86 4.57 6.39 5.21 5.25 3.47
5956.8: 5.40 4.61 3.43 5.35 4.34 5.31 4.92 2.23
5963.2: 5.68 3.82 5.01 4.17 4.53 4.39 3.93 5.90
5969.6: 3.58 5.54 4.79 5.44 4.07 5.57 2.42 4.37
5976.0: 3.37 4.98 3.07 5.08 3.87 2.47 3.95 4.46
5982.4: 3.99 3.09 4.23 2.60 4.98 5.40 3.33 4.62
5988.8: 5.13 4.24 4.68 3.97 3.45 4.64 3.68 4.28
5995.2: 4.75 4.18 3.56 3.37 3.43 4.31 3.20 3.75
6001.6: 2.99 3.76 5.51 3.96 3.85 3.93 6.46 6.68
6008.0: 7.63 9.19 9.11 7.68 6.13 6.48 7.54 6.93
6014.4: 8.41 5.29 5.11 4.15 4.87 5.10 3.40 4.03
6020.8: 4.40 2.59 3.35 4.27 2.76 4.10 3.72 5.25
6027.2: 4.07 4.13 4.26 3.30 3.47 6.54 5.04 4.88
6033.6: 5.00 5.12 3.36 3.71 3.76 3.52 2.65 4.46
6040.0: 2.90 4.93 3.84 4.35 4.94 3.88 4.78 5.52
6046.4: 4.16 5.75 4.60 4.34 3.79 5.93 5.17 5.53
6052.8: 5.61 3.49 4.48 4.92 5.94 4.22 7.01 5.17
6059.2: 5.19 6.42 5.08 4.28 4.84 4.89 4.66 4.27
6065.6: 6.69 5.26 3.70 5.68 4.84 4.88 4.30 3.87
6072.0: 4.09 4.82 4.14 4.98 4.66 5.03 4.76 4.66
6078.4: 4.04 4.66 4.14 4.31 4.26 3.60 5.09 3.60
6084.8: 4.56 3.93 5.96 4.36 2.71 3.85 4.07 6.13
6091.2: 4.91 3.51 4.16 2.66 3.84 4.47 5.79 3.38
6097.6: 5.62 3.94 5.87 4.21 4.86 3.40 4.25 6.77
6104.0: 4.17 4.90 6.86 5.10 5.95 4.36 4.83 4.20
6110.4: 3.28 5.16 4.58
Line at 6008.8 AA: Hbeta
